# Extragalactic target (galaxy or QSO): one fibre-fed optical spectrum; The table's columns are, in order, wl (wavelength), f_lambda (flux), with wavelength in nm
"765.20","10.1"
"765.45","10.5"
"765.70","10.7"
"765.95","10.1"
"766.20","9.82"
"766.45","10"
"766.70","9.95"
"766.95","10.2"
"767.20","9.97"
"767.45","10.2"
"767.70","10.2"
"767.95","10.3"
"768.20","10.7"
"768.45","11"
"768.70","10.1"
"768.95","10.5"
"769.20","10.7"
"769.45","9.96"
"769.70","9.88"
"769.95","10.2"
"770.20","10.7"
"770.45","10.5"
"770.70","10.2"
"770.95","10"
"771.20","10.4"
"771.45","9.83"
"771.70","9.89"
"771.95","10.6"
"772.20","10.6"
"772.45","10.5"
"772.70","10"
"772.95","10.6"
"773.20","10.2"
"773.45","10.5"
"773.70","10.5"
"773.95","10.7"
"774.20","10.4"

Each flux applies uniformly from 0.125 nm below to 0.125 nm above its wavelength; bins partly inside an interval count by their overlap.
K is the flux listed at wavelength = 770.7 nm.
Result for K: 10.2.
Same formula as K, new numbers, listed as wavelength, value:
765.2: 10.1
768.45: 11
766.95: 10.2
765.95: 10.1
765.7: 10.7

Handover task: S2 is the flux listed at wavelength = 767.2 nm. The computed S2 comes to 9.97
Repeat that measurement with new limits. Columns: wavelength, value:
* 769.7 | 9.88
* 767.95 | 10.3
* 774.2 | 10.4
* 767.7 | 10.2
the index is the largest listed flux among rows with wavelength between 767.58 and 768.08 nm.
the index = 10.3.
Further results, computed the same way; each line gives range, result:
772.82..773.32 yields 10.6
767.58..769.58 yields 11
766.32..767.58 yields 10.2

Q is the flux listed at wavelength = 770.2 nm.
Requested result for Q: 10.7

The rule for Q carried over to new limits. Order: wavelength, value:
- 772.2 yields 10.6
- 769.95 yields 10.2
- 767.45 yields 10.2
